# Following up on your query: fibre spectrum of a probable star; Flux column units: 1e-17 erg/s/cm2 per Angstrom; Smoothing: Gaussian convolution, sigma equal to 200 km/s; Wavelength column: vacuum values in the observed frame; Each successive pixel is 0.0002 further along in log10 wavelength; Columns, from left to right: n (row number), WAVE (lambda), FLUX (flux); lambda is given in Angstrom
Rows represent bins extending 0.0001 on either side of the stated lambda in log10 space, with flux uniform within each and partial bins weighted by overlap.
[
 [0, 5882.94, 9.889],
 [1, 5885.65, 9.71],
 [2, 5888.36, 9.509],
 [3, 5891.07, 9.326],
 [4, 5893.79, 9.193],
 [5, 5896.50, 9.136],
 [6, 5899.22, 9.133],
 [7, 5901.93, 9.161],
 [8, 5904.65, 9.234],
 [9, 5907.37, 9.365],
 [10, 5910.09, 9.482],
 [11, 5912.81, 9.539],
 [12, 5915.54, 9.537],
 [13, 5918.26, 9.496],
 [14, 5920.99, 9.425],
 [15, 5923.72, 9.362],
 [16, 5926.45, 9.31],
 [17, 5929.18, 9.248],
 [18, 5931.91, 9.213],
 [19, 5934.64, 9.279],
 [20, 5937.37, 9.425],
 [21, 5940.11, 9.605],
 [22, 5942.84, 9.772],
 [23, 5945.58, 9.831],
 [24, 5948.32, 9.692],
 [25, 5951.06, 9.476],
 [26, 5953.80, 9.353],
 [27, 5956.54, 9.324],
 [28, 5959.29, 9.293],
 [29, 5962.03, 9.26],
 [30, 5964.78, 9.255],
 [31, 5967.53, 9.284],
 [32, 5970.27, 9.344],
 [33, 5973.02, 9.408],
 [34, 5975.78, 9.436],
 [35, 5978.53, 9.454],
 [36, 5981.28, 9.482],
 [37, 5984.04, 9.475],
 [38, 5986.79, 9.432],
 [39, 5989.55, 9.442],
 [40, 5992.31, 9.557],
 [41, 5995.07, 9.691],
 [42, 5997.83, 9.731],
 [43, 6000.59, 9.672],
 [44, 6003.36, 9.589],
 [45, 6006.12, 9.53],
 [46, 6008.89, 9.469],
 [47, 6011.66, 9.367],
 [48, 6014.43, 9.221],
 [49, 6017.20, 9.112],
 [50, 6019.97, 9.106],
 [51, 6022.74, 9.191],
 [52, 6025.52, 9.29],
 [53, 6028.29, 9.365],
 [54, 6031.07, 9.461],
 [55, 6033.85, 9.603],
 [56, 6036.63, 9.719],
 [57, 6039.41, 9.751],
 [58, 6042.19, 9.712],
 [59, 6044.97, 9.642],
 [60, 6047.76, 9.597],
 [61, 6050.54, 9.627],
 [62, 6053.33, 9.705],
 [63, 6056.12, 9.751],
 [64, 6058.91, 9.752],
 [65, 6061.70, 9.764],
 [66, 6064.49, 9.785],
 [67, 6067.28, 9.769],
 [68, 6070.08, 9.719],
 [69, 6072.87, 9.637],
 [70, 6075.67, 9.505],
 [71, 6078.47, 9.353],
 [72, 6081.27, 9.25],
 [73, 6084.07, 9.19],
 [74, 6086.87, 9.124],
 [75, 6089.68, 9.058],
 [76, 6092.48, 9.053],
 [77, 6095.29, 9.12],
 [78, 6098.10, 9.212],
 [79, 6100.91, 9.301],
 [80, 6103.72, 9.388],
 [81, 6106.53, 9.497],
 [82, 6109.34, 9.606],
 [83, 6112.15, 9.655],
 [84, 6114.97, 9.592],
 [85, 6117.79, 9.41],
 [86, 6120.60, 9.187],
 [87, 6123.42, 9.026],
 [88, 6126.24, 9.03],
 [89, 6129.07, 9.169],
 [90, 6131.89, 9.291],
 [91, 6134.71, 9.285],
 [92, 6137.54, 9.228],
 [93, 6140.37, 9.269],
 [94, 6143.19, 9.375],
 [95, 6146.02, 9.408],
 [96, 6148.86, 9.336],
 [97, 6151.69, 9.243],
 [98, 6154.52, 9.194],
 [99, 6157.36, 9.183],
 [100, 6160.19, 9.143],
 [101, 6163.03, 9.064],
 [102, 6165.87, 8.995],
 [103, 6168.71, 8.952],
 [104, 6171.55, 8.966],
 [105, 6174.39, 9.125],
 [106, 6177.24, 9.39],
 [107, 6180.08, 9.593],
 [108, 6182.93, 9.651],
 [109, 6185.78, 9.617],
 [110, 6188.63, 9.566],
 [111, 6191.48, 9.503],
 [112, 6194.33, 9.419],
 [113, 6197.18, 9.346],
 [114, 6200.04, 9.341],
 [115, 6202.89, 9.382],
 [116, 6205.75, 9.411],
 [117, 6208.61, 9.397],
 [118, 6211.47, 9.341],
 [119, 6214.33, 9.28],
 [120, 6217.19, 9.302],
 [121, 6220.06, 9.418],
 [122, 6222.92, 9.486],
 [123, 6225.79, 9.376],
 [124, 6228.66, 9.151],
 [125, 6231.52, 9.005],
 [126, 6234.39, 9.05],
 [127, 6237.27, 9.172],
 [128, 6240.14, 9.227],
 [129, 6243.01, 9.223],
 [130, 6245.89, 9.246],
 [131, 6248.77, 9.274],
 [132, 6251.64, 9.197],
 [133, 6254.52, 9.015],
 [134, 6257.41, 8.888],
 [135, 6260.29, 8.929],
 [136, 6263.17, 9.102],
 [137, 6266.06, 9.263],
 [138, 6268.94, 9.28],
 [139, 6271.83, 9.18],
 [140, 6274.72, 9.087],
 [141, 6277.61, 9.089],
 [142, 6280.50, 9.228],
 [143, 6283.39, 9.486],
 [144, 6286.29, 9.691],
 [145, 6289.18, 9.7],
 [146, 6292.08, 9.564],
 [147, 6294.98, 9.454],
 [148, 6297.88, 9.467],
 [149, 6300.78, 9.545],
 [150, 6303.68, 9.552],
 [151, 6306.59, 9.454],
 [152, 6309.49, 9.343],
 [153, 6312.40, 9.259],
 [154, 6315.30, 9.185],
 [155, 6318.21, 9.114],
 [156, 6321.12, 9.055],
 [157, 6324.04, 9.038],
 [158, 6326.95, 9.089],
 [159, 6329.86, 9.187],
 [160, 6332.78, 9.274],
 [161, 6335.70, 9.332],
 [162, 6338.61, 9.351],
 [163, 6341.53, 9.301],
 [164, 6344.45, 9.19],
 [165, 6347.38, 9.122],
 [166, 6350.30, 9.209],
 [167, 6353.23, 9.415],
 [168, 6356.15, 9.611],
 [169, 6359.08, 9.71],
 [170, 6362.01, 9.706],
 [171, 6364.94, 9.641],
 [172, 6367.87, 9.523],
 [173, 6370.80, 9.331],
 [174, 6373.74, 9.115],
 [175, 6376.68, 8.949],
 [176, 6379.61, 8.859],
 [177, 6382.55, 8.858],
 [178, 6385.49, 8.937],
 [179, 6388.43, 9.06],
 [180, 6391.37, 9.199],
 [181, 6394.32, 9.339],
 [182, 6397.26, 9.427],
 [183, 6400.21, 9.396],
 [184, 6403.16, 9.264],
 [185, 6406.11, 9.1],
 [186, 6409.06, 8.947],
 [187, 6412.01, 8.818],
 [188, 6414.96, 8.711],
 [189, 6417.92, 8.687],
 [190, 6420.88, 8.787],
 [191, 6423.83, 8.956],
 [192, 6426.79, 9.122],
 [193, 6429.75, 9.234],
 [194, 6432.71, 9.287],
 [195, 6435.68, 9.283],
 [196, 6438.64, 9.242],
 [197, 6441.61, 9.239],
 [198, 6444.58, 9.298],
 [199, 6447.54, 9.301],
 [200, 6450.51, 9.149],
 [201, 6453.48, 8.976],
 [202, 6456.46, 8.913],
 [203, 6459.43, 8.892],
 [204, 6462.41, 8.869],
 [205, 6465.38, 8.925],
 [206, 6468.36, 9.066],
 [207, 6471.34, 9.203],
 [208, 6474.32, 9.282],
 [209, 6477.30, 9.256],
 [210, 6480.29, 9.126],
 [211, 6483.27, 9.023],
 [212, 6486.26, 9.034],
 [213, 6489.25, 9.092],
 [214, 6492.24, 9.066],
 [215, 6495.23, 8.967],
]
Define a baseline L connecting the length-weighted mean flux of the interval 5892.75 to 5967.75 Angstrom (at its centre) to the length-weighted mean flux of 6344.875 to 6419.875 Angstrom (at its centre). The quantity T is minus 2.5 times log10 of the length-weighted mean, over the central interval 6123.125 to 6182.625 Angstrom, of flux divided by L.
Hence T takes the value 0.01 mag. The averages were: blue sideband 9.38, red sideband 9.19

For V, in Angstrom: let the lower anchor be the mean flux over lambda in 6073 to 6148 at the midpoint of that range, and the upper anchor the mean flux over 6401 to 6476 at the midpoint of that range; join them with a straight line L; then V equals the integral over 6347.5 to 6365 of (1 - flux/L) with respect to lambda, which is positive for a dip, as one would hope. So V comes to -0.7 Angstrom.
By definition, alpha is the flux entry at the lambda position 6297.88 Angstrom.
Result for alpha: 9.467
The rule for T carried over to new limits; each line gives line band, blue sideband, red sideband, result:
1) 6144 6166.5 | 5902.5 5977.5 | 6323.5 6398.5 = 0.015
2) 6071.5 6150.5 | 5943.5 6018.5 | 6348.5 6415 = 0.009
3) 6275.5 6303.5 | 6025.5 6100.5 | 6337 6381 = -0.010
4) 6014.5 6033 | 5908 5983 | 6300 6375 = 0.017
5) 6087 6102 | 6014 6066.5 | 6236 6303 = 0.040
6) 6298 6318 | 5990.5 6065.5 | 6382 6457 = -0.018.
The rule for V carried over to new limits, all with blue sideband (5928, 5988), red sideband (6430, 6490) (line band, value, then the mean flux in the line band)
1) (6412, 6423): 0.5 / 8.76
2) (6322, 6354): -0.1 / 9.22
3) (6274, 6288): -0.2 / 9.34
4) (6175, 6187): -0.3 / 9.53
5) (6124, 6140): 0.2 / 9.19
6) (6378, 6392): 0.3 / 8.98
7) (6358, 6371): -0.6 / 9.61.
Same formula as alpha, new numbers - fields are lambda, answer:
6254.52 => 9.015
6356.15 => 9.611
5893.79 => 9.193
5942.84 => 9.772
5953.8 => 9.353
